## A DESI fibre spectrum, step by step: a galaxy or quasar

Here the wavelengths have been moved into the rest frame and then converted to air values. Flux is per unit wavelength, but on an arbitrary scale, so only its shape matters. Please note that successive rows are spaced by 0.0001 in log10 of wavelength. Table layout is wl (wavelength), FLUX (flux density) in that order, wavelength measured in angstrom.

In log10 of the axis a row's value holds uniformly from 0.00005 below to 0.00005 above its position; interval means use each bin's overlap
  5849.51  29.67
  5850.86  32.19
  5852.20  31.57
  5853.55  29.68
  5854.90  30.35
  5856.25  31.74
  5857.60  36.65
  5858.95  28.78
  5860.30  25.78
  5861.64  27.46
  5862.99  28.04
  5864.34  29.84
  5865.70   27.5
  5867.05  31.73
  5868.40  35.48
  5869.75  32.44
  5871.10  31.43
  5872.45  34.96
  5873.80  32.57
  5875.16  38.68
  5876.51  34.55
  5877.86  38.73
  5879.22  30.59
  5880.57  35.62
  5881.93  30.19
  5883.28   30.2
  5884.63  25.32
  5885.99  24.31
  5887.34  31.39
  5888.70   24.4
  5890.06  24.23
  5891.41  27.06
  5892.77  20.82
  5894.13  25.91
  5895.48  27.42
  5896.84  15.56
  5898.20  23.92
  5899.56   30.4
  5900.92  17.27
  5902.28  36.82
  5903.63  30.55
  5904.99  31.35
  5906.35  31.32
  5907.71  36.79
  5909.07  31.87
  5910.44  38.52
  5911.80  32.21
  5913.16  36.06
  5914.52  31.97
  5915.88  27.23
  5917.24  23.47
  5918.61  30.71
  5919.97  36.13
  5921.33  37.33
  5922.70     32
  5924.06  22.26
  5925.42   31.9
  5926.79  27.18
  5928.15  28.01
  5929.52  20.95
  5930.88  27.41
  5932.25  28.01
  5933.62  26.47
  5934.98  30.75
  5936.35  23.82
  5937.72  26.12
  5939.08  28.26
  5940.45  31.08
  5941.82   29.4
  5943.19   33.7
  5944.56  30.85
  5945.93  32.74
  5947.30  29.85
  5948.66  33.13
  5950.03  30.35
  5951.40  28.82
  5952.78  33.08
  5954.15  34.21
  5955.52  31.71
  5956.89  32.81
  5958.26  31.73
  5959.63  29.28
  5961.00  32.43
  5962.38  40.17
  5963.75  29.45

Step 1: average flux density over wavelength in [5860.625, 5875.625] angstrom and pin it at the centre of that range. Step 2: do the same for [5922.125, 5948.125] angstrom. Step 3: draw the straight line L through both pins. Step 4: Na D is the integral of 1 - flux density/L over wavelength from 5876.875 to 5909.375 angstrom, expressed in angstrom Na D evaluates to 2.1 angstrom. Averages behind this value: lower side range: 31.6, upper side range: 28.5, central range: 28.4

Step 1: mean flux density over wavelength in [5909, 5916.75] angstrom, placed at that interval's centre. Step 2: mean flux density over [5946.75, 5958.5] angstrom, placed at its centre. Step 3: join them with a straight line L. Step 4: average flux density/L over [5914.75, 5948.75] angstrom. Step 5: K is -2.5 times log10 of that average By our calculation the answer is 0.11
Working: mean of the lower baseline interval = 32.8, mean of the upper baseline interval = 31.8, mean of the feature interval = 29.1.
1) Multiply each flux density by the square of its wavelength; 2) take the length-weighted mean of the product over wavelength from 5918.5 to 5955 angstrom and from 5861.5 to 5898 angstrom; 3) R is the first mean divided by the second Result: 1.03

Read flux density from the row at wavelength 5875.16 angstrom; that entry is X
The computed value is 38.68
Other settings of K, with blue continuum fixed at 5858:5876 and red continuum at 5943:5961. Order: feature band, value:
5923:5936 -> 0.17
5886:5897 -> 0.25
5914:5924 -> 0.03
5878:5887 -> 0.05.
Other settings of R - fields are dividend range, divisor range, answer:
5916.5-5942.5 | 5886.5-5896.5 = 1.13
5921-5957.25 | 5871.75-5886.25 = 0.93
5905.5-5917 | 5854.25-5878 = 1.05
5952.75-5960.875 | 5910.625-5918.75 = 1.06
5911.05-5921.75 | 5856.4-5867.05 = 1.10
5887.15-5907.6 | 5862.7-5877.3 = 0.83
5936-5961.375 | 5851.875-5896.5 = 1.05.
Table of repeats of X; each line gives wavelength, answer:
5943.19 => 33.7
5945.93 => 32.74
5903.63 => 30.55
